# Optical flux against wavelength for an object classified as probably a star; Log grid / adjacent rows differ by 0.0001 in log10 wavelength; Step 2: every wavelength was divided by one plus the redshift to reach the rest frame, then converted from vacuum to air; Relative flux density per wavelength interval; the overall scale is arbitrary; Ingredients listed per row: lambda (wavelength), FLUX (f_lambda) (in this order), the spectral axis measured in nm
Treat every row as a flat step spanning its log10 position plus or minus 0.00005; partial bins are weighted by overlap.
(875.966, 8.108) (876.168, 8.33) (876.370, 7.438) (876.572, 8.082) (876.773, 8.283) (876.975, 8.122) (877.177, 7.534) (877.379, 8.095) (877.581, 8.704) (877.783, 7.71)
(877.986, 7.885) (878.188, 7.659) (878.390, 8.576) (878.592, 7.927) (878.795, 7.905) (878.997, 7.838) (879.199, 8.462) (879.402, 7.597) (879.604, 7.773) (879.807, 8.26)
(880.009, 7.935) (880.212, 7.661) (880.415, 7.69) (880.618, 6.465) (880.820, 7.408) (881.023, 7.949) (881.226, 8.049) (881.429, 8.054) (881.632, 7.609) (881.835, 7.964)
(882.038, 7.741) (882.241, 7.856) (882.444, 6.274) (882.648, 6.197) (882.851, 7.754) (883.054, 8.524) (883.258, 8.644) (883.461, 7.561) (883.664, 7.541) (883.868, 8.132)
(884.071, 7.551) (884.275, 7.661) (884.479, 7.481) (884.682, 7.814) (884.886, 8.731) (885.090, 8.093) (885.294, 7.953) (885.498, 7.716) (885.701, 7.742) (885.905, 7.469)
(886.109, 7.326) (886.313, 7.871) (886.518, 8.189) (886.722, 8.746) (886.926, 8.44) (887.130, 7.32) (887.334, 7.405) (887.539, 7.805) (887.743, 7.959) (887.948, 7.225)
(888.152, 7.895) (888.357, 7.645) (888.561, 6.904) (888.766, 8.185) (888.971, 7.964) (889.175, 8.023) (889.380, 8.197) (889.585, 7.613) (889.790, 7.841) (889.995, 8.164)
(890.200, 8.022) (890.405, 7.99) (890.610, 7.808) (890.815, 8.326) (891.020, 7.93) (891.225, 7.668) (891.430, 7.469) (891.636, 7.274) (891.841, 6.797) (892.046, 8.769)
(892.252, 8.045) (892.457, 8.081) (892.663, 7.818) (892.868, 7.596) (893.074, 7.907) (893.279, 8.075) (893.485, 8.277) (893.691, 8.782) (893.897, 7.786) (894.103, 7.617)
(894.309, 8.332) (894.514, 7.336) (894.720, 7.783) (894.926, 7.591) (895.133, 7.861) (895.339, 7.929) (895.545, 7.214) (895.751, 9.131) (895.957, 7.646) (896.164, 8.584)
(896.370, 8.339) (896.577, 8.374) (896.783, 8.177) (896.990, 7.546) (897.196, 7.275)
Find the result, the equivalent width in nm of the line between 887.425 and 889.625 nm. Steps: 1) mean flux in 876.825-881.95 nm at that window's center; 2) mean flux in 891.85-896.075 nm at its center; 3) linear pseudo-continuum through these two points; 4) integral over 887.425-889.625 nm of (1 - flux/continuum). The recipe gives 0.04 nm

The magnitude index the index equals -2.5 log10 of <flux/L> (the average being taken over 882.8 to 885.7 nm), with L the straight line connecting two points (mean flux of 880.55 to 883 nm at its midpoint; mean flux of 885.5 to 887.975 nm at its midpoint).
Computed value -0.04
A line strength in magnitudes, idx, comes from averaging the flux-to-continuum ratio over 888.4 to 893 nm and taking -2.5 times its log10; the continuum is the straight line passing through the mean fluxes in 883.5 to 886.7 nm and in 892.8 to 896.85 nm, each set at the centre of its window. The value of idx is 0.01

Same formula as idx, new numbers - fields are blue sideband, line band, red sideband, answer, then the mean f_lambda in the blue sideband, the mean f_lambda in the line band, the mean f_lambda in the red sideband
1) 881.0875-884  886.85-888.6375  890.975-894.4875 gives 0.025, 7.71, 7.62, 7.88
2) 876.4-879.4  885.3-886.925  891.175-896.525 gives 0.009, 8.03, 7.91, 7.92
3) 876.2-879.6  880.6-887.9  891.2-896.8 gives 0.029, 7.99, 7.76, 7.94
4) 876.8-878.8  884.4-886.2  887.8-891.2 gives 0.013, 8.02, 7.82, 7.85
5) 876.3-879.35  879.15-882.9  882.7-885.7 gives 0.050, 8.01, 7.6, 7.91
